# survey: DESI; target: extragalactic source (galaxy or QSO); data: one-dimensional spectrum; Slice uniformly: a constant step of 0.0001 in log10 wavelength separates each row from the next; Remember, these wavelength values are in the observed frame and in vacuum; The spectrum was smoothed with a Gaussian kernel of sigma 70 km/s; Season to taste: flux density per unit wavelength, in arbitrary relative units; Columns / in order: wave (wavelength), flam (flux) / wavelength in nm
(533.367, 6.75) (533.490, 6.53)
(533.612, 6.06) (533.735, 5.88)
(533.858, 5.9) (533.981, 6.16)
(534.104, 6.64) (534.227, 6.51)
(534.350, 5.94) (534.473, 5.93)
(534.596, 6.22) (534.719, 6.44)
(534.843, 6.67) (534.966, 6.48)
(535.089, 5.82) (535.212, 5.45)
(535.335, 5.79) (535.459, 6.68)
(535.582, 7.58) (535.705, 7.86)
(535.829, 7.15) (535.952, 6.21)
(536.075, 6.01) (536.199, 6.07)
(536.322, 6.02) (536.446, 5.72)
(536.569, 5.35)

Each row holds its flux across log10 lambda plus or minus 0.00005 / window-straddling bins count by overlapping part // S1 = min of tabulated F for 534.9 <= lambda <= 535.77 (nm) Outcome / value 5.45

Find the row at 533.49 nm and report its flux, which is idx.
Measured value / 6.53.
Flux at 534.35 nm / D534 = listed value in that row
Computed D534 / 5.94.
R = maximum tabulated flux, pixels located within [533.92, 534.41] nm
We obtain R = 6.64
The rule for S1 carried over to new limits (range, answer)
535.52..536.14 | 6.01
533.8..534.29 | 5.9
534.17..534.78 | 5.93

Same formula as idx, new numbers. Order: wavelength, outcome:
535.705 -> 7.86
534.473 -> 5.93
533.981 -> 6.16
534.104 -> 6.64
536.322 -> 6.02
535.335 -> 5.79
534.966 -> 6.48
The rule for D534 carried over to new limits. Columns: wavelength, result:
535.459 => 6.68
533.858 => 5.9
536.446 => 5.72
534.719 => 6.44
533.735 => 5.88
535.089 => 5.82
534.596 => 6.22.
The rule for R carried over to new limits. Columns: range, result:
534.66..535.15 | 6.67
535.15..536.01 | 7.86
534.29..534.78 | 6.44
